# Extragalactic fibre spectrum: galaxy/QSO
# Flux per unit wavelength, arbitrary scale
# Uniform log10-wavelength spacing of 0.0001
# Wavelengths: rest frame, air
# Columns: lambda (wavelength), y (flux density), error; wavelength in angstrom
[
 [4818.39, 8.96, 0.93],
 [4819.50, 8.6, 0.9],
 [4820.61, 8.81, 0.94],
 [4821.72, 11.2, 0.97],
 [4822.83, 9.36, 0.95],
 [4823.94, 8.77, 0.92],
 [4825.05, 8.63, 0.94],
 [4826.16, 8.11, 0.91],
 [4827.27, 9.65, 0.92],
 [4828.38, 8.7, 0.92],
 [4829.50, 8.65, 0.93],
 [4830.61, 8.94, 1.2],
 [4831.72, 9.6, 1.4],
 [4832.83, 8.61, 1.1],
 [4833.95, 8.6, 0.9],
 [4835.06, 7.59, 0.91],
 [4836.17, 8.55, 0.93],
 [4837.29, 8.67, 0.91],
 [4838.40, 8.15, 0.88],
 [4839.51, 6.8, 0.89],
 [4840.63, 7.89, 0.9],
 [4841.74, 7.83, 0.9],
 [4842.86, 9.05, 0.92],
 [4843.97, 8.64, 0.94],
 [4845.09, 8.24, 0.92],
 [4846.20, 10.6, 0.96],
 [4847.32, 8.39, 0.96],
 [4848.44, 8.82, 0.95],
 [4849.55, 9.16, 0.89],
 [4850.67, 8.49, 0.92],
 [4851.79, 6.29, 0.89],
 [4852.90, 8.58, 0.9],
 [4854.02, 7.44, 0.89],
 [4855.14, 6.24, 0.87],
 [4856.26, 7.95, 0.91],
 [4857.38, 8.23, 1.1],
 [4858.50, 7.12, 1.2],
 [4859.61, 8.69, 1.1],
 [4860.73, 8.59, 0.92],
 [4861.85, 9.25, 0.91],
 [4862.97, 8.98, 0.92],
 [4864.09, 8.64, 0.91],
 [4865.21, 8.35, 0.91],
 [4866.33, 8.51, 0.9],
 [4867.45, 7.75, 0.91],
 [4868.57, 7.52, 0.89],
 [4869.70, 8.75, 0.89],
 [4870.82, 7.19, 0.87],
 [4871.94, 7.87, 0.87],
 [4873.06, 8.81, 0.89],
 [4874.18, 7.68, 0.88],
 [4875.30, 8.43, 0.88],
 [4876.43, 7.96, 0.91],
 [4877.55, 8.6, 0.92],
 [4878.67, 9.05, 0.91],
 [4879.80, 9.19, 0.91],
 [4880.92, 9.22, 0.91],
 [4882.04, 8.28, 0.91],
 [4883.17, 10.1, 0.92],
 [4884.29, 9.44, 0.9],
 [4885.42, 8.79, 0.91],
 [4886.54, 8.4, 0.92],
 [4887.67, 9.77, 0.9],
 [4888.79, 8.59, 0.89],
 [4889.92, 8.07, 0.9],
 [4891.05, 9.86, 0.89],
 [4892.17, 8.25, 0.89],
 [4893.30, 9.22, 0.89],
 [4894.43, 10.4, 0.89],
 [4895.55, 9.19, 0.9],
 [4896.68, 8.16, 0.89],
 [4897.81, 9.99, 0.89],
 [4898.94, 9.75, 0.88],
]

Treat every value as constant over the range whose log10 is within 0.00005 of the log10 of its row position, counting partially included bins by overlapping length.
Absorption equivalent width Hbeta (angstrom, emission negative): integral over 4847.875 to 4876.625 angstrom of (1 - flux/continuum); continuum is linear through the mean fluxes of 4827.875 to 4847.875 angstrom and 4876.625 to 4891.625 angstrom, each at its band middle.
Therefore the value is 2.1 angstrom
